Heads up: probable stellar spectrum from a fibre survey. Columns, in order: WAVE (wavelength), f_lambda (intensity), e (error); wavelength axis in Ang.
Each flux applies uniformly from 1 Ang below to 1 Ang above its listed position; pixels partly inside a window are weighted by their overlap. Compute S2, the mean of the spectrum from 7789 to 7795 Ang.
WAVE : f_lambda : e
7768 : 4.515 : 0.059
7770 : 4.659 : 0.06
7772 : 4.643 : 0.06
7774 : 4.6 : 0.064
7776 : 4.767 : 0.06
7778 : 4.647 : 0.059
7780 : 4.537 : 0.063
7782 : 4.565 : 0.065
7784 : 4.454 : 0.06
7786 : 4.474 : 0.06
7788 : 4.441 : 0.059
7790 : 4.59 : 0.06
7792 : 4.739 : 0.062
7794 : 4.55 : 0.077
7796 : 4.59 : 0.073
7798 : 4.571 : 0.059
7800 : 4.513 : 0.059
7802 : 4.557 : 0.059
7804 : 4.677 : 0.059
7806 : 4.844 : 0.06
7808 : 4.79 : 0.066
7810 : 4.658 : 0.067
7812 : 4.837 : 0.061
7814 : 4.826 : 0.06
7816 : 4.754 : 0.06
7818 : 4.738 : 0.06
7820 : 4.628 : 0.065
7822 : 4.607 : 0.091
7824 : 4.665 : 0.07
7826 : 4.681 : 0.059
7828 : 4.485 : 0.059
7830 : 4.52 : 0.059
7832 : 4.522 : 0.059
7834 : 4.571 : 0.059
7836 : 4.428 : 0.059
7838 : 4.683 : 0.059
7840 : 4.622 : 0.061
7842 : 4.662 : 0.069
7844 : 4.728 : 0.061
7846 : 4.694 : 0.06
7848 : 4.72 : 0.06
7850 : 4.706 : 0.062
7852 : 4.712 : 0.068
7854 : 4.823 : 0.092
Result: 4.63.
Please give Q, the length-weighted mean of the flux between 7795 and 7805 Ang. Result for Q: 4.58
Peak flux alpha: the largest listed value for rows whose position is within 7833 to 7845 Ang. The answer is 4.728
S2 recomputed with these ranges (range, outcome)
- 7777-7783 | 4.58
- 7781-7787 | 4.5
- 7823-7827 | 4.67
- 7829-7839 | 4.54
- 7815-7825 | 4.68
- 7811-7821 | 4.76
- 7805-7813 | 4.78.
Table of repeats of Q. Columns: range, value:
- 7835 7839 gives 4.56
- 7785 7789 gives 4.46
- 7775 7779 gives 4.71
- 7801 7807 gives 4.69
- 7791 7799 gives 4.61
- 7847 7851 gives 4.71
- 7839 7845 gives 4.67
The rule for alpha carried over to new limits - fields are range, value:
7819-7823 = 4.628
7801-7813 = 4.844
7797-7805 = 4.677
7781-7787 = 4.565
